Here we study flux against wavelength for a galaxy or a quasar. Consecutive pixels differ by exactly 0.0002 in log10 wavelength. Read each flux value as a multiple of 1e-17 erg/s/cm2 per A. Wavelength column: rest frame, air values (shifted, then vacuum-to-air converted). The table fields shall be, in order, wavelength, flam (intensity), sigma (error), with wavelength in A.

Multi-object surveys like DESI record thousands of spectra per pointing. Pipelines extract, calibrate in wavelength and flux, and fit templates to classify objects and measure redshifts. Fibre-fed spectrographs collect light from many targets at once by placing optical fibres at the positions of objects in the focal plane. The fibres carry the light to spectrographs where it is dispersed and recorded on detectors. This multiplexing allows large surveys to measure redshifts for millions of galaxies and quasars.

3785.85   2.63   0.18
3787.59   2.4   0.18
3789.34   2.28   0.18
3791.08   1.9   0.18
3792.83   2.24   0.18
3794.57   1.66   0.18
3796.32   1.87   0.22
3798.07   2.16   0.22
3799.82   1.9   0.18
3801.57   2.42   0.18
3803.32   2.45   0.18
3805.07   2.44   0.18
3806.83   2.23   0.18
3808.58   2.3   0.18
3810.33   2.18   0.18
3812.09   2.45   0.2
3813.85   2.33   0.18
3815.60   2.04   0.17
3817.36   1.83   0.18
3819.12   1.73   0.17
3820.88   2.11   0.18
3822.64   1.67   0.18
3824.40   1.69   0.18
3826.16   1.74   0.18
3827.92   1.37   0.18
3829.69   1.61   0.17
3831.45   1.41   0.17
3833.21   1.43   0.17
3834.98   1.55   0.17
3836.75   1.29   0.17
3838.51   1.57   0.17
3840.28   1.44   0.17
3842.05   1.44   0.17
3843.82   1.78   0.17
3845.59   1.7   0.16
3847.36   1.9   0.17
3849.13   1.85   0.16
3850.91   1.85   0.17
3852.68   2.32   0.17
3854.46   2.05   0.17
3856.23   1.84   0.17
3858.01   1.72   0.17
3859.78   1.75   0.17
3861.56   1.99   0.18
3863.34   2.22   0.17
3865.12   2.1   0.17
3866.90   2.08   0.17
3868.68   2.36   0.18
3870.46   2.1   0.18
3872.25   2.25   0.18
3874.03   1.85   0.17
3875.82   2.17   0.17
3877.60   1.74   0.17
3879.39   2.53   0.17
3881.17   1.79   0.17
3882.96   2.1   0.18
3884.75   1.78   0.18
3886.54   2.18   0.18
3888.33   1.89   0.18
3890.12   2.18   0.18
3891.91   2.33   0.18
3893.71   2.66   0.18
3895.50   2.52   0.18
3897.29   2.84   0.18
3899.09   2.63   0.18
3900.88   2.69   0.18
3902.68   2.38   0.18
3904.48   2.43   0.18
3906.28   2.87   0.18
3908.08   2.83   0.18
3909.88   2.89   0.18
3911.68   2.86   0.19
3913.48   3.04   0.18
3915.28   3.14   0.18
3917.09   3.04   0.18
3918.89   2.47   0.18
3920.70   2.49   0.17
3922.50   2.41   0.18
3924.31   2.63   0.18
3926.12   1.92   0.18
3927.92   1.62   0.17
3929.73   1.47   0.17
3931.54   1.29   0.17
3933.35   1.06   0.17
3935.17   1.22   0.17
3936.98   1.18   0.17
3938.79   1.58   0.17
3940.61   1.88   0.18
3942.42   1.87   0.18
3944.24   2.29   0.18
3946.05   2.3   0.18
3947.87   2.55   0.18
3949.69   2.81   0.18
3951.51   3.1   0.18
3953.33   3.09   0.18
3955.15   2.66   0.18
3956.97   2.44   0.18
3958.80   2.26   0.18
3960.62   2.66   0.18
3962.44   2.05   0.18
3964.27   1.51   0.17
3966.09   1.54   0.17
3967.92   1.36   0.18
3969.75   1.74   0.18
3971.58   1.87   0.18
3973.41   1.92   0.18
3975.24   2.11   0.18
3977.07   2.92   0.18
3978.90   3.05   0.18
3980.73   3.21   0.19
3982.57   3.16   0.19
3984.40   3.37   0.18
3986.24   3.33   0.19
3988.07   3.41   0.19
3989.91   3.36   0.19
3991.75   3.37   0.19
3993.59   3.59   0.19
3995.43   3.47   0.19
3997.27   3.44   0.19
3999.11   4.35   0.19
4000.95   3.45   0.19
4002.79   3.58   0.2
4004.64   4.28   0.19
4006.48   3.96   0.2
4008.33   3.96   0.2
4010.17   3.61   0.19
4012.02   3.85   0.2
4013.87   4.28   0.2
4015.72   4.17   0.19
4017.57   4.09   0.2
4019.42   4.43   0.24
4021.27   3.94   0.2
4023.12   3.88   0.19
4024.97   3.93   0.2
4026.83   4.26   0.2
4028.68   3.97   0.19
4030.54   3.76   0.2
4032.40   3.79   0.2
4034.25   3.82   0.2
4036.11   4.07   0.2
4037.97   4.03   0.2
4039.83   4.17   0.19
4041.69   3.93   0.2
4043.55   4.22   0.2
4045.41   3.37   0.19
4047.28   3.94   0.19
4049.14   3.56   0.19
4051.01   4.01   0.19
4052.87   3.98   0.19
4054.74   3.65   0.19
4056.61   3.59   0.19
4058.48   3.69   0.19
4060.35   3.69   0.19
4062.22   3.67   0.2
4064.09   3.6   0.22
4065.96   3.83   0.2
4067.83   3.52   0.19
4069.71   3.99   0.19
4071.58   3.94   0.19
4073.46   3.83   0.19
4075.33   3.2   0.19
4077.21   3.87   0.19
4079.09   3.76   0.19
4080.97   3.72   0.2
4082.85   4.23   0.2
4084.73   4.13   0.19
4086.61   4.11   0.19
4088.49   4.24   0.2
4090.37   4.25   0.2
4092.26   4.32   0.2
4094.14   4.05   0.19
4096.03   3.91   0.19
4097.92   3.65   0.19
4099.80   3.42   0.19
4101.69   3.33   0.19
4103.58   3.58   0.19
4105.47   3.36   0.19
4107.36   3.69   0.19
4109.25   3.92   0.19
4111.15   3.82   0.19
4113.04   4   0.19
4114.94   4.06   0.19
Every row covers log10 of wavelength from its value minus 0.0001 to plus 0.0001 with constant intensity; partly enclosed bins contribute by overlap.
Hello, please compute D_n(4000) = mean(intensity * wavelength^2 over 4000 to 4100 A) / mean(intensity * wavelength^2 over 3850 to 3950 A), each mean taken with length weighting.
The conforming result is 1.92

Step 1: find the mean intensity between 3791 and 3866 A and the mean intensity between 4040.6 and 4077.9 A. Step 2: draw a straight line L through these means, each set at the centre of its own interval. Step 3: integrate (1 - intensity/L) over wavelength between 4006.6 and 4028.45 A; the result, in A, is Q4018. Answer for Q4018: -3.9 A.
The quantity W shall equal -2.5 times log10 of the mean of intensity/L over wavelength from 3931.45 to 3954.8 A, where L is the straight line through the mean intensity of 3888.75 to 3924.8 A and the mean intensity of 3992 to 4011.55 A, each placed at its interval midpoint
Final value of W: 0.45 mag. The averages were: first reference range 2.66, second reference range 3.76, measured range 2.06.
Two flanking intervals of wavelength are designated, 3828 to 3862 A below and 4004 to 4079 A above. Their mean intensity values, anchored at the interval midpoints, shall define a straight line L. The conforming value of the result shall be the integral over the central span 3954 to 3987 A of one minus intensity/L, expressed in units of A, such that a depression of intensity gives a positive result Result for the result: 7.5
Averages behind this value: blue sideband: 1.7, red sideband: 3.88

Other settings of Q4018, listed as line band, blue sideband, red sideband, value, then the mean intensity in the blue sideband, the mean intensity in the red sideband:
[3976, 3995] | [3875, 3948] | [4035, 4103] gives -1.8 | 2.23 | 3.84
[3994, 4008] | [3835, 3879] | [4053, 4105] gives -2.9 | 1.89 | 3.8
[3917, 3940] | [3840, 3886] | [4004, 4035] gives 7.9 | 1.96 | 4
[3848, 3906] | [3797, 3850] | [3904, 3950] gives -3.2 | 1.87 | 2.23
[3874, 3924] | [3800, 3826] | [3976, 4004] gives 5.1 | 2.12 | 3.41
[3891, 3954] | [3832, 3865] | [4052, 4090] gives 1.9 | 1.77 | 3.82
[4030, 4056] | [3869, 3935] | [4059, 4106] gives -3.0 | 2.3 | 3.81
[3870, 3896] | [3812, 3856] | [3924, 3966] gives -3.4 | 1.75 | 2.05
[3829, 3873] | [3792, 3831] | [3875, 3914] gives 7.7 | 2.01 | 2.42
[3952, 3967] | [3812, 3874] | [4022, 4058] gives 3.7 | 1.84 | 3.89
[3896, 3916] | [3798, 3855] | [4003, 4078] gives -1.1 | 1.88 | 3.88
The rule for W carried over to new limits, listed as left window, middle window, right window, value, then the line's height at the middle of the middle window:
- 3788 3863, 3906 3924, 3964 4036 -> -0.054 mag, 2.66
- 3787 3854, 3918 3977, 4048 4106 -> 0.352 mag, 2.84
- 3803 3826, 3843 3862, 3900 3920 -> 0.247 mag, 2.37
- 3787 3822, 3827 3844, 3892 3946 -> 0.422 mag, 2.18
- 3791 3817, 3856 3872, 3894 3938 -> 0.114 mag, 2.26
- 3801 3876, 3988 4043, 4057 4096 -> -0.152 mag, 3.38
